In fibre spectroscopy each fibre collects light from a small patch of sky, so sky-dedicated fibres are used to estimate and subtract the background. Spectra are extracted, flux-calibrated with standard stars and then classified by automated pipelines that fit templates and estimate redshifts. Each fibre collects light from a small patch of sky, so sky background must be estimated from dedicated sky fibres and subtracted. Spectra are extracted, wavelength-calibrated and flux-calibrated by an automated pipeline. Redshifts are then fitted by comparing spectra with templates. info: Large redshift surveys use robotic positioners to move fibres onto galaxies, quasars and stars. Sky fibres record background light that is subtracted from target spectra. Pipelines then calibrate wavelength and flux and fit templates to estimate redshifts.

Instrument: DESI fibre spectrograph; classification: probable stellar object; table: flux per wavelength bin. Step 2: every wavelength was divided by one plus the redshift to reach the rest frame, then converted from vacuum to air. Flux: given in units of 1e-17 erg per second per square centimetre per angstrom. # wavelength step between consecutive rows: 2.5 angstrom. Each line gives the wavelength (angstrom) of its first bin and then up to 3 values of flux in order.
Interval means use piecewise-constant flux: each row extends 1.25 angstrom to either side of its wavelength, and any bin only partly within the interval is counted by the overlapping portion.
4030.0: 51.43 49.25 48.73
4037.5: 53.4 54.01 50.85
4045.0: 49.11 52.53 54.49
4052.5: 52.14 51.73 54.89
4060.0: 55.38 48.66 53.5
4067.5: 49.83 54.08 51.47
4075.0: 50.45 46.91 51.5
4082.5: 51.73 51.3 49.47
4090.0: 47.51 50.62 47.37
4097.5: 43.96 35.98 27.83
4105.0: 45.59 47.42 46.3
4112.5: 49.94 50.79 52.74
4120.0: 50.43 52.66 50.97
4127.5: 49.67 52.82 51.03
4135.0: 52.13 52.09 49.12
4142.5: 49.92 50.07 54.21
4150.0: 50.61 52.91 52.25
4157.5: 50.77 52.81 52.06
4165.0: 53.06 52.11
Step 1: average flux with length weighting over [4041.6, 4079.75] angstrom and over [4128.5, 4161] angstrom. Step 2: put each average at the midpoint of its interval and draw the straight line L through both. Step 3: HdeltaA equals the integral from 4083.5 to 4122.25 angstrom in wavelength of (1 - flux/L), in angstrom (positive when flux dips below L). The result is 3.7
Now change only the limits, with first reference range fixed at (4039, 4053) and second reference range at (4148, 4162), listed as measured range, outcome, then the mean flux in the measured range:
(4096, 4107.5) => 2.8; 39.5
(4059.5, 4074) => 0.0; 52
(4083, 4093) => 0.4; 49.8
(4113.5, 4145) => 0.5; 51.1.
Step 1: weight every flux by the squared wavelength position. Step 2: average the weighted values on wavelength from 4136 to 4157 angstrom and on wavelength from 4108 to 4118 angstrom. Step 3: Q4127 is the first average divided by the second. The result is 1.1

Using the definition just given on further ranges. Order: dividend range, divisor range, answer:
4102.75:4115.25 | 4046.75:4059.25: 0.89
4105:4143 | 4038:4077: 1.00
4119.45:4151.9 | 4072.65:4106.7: 1.13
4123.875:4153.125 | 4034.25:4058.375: 1.03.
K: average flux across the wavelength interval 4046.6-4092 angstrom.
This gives 51.5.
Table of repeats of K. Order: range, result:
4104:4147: 50.3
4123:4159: 51.4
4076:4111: 46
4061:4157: 49.4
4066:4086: 50.9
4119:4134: 51.3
